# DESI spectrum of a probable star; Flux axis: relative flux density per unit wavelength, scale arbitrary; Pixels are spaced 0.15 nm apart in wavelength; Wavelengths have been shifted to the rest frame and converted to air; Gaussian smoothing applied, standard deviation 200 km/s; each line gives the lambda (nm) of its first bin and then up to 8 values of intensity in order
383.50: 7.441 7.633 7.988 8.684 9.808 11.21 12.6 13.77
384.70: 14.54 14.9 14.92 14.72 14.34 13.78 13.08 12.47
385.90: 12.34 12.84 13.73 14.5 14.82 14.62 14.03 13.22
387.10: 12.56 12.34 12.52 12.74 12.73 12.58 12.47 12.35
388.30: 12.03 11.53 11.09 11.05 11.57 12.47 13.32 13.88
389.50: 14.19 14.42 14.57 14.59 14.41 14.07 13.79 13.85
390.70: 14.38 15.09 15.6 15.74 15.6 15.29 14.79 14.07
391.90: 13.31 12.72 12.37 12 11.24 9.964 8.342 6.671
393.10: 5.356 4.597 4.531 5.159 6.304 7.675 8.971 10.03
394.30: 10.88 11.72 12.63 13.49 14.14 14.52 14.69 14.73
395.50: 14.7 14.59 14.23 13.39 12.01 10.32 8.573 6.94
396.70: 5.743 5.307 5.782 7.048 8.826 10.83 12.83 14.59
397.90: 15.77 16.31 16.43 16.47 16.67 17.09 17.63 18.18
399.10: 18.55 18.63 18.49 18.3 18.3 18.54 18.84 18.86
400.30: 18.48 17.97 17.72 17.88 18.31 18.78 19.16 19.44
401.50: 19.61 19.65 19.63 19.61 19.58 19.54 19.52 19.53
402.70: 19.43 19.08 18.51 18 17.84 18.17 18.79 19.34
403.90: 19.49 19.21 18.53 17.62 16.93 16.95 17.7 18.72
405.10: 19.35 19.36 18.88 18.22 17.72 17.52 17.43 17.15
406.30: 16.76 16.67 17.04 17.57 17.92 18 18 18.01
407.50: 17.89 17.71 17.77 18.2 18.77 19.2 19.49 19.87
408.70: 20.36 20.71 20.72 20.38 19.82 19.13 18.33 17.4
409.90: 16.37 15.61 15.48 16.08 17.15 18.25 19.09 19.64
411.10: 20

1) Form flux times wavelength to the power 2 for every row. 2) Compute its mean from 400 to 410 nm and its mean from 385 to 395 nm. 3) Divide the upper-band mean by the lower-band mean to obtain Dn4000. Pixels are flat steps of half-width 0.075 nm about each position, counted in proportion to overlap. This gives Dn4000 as 1.63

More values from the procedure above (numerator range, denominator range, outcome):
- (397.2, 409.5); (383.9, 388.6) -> 1.52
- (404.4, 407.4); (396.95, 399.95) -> 1.20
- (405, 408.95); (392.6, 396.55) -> 1.87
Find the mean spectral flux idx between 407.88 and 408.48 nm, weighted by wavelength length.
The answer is 18.9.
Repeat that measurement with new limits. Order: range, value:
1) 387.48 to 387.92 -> 12.7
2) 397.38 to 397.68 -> 11.9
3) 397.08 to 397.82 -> 10.8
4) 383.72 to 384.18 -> 8.84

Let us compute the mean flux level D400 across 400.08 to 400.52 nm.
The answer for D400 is 18.4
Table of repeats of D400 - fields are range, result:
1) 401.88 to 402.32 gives 19.6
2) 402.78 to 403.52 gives 18.3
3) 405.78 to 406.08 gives 17.5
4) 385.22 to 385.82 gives 13.4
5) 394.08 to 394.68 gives 11.3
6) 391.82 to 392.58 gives 12.3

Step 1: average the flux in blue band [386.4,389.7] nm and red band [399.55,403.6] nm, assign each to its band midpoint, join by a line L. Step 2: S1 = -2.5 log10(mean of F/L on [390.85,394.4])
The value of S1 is 0.358 mag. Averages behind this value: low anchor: 12.8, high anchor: 18.8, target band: 10.6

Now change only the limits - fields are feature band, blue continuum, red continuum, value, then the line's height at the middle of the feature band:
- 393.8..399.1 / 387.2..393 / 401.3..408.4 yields 0.225 mag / 15.3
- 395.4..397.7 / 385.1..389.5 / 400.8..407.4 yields 0.488 mag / 16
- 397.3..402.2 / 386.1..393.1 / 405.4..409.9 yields -0.098 mag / 16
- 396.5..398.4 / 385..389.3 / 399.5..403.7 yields 0.490 mag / 17.1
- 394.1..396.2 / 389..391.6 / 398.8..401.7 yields 0.235 mag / 16.5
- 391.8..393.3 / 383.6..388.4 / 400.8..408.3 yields 0.439 mag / 14.7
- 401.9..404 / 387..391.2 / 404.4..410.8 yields -0.129 mag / 16.9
